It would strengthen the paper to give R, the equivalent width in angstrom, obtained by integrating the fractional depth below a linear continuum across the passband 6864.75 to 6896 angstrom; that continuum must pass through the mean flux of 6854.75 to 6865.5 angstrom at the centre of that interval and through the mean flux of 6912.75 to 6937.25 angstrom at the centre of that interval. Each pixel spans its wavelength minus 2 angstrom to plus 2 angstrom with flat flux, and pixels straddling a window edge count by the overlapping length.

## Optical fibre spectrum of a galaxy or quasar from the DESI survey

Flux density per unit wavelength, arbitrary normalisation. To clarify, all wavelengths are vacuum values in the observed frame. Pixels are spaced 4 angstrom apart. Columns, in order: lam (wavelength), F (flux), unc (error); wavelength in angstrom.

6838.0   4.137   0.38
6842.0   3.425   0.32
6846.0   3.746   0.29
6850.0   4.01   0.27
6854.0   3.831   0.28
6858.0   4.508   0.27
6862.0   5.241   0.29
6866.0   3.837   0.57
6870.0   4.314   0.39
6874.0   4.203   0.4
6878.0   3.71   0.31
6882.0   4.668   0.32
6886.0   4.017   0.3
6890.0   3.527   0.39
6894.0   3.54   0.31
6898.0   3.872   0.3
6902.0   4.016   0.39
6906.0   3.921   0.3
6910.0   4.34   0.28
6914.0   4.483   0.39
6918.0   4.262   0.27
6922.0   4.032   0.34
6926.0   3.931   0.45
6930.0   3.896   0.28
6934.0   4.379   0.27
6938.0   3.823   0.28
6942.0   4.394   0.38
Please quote 3.4 angstrom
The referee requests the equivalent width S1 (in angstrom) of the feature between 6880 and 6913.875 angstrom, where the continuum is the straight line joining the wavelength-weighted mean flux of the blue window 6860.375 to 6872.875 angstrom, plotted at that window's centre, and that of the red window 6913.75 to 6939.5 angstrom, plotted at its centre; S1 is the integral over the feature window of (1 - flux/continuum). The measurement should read 1.92 angstrom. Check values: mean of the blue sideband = 4.42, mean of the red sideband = 4.1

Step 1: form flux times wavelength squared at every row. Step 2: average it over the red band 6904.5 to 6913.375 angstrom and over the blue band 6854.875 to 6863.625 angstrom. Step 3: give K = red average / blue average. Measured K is 0.90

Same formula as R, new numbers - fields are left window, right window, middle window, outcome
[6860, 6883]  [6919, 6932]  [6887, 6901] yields 1.59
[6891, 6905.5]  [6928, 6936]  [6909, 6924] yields -1.11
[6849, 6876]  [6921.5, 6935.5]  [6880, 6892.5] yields 0.46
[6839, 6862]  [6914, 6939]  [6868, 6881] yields -0.22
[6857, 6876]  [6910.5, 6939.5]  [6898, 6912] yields 0.56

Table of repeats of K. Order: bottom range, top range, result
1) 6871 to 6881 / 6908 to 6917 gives 1.09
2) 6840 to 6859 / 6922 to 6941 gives 1.07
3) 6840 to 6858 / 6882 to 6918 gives 1.06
